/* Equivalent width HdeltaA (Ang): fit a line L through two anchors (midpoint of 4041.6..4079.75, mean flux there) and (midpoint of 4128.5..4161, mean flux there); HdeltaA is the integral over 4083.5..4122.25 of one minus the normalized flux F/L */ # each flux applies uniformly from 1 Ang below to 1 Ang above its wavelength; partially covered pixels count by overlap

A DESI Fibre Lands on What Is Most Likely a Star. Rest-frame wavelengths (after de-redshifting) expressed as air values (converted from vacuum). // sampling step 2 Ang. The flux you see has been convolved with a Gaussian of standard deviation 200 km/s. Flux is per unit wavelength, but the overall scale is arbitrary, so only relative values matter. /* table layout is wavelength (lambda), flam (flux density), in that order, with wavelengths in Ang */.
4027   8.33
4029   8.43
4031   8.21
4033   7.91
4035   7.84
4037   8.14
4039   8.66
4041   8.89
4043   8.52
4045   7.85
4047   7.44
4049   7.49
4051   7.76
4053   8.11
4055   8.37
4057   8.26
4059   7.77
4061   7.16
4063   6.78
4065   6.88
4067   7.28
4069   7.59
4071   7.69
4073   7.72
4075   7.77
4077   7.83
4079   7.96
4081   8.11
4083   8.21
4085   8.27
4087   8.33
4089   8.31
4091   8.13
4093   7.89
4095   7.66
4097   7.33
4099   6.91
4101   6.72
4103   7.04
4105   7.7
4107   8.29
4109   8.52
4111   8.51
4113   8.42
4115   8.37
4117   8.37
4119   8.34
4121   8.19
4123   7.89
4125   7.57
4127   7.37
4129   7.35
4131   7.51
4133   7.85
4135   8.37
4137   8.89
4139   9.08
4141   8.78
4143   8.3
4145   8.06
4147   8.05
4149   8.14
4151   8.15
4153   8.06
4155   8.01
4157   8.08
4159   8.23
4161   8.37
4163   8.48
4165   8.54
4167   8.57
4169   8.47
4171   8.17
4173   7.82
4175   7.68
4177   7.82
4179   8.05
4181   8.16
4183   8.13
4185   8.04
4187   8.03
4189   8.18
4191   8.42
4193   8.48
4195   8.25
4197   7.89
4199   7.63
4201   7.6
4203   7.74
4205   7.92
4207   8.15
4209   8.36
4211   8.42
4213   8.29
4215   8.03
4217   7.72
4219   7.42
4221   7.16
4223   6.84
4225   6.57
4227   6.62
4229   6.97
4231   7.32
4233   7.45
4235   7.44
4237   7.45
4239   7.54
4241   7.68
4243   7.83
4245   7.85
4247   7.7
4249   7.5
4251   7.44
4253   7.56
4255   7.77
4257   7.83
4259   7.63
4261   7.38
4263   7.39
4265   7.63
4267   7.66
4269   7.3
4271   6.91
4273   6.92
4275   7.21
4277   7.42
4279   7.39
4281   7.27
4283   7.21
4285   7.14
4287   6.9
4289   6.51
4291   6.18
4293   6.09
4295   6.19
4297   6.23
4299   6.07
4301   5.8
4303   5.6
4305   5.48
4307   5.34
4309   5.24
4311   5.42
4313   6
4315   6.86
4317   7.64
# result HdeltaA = -0.1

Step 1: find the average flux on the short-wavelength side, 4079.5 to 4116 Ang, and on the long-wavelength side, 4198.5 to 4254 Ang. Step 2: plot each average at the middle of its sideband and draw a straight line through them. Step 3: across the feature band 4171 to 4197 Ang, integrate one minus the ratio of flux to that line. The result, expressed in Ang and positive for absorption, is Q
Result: -1.32 Ang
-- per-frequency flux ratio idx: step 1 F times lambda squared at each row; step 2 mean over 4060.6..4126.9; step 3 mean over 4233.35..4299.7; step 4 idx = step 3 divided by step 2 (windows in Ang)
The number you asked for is 1.0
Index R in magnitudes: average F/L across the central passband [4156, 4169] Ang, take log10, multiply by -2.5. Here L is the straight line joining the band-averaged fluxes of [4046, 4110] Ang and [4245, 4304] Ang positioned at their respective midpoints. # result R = -0.131 mag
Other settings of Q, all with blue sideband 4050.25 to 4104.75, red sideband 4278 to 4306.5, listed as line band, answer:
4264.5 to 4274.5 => -1.1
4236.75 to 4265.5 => -4.1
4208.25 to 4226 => -2.0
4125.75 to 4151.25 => -2.8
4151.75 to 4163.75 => -1.6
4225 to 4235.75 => -0.5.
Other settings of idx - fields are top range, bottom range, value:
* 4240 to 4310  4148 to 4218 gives 0.89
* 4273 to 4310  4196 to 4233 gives 0.88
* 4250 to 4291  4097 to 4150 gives 0.98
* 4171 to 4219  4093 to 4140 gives 1.05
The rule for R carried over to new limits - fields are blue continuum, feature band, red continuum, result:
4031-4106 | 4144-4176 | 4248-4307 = -0.11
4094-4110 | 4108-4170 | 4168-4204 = -0.06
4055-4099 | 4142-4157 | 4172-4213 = -0.02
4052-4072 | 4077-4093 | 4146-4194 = -0.06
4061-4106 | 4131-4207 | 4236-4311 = -0.12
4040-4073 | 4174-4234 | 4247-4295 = -0.06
